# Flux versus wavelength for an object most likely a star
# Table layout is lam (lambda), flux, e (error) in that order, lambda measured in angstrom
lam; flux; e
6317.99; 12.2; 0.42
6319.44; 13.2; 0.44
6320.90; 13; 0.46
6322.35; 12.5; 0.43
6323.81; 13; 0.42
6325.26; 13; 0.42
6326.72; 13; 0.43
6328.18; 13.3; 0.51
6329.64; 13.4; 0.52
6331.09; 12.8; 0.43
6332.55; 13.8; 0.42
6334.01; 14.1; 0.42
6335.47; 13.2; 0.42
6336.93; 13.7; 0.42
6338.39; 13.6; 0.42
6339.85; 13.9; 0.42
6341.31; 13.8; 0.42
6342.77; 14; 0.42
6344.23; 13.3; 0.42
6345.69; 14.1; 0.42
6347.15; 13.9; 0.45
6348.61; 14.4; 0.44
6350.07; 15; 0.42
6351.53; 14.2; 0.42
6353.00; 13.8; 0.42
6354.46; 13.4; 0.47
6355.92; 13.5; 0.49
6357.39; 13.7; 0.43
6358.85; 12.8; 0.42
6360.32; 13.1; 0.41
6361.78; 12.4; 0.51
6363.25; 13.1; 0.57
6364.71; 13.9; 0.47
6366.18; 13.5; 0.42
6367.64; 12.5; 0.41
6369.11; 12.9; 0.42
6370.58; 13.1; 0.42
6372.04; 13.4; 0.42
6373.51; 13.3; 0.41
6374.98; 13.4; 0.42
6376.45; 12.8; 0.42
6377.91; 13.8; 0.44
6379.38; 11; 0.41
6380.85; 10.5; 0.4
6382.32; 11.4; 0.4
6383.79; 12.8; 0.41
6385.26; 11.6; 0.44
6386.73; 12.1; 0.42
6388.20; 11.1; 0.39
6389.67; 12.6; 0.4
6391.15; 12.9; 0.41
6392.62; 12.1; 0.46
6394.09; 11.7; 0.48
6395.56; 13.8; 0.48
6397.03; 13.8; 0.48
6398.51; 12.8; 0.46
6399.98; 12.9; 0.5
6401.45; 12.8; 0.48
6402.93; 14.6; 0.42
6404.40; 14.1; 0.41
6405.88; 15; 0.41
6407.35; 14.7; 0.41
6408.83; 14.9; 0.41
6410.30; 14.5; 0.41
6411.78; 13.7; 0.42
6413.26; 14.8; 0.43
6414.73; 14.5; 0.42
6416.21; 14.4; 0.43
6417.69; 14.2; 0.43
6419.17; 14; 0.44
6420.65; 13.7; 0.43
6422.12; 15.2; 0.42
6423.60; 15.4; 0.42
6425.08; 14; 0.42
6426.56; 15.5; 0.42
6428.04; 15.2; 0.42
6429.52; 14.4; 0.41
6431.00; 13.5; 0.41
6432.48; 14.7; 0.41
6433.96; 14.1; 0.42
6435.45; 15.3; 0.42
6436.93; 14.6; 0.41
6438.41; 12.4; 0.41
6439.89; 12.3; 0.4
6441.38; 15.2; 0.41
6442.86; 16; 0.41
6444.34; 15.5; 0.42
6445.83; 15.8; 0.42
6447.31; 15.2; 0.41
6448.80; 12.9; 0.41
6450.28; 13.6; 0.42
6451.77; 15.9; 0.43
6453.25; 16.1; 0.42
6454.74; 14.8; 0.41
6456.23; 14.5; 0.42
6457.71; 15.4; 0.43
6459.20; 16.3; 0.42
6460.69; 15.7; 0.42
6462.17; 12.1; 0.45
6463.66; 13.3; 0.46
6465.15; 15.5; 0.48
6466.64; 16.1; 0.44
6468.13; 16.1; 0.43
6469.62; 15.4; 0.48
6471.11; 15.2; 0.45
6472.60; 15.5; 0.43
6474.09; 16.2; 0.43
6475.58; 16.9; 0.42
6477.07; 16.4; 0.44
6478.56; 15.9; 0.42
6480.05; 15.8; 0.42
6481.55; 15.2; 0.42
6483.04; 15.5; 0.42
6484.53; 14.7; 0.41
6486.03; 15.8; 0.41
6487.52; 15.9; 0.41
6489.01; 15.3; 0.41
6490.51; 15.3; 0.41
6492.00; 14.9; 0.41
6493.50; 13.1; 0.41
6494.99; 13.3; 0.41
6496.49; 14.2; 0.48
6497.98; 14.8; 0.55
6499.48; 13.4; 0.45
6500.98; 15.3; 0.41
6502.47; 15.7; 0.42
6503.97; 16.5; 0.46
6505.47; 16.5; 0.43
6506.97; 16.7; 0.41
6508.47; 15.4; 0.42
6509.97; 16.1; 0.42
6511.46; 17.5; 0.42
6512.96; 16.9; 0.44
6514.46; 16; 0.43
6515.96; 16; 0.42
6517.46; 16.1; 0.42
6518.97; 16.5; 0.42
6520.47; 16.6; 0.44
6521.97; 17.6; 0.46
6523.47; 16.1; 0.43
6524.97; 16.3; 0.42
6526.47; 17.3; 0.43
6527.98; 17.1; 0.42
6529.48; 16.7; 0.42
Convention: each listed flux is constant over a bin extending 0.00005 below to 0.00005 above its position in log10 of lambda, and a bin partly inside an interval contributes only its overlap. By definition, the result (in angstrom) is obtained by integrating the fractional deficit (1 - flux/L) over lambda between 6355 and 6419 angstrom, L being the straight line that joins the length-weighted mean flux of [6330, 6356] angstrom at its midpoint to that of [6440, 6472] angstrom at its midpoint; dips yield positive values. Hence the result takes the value 4.9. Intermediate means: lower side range 13.8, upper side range 15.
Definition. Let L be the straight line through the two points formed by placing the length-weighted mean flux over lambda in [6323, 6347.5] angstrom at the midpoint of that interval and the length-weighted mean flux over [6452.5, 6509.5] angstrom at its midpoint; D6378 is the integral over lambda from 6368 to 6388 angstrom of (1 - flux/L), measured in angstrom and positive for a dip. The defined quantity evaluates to 2.3 angstrom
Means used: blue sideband 13.5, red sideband 15.3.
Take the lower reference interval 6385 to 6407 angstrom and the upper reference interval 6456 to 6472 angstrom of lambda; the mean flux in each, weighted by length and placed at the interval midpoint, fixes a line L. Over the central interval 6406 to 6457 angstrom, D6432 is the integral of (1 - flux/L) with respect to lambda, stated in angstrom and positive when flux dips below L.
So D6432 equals -1.9 angstrom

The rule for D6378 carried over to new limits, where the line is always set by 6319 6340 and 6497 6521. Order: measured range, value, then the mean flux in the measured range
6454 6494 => 0.38 angstrom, 15.3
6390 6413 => 1.18 angstrom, 13.6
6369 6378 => 0.46 angstrom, 13.2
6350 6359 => -0.06 angstrom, 13.7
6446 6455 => 0.17 angstrom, 14.8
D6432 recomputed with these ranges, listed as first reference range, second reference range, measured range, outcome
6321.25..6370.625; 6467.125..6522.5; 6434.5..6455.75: 0.37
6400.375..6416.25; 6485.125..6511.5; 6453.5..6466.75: 0.02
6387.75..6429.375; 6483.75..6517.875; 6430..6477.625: -0.88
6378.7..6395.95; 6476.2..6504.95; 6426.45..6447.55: -1.79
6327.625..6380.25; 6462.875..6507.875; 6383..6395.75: 1.57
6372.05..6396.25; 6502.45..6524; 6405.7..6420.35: -1.30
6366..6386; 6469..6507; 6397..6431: -2.03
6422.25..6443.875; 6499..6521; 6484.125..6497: 0.79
